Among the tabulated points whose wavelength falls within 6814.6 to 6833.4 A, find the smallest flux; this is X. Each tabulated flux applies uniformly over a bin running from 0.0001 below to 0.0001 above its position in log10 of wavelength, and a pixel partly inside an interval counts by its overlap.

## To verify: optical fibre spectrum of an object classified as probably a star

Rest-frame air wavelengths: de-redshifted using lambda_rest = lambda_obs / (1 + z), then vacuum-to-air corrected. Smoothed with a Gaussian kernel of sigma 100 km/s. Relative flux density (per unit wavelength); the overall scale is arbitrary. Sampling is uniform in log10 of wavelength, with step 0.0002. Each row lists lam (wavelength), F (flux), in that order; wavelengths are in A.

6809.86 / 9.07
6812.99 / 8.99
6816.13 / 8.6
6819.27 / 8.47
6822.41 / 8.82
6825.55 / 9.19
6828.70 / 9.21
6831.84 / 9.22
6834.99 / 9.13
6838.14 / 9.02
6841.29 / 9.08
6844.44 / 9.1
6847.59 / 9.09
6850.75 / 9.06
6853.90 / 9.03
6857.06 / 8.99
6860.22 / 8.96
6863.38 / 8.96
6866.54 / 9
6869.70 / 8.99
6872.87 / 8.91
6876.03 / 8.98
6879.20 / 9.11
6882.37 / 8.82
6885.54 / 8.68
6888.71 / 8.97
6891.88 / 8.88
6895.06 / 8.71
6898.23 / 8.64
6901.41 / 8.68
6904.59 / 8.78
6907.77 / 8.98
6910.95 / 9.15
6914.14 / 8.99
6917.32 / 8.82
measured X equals 8.47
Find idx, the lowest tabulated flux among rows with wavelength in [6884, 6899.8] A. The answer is 8.64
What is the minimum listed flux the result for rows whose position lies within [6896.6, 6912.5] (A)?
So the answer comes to 8.64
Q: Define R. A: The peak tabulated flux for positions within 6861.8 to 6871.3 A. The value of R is 9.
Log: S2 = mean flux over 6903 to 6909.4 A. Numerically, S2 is 8.88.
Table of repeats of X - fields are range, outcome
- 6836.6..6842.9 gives 9.02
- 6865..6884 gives 8.82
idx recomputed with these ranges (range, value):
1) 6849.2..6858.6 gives 8.99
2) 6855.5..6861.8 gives 8.96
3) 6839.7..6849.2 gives 9.08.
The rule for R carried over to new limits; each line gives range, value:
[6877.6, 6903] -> 9.11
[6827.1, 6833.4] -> 9.22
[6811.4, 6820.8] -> 8.99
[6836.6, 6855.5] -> 9.1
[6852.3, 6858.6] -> 9.03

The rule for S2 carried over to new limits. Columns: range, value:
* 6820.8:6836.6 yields 9.11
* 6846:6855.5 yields 9.06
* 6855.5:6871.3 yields 8.98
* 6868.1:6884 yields 8.96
